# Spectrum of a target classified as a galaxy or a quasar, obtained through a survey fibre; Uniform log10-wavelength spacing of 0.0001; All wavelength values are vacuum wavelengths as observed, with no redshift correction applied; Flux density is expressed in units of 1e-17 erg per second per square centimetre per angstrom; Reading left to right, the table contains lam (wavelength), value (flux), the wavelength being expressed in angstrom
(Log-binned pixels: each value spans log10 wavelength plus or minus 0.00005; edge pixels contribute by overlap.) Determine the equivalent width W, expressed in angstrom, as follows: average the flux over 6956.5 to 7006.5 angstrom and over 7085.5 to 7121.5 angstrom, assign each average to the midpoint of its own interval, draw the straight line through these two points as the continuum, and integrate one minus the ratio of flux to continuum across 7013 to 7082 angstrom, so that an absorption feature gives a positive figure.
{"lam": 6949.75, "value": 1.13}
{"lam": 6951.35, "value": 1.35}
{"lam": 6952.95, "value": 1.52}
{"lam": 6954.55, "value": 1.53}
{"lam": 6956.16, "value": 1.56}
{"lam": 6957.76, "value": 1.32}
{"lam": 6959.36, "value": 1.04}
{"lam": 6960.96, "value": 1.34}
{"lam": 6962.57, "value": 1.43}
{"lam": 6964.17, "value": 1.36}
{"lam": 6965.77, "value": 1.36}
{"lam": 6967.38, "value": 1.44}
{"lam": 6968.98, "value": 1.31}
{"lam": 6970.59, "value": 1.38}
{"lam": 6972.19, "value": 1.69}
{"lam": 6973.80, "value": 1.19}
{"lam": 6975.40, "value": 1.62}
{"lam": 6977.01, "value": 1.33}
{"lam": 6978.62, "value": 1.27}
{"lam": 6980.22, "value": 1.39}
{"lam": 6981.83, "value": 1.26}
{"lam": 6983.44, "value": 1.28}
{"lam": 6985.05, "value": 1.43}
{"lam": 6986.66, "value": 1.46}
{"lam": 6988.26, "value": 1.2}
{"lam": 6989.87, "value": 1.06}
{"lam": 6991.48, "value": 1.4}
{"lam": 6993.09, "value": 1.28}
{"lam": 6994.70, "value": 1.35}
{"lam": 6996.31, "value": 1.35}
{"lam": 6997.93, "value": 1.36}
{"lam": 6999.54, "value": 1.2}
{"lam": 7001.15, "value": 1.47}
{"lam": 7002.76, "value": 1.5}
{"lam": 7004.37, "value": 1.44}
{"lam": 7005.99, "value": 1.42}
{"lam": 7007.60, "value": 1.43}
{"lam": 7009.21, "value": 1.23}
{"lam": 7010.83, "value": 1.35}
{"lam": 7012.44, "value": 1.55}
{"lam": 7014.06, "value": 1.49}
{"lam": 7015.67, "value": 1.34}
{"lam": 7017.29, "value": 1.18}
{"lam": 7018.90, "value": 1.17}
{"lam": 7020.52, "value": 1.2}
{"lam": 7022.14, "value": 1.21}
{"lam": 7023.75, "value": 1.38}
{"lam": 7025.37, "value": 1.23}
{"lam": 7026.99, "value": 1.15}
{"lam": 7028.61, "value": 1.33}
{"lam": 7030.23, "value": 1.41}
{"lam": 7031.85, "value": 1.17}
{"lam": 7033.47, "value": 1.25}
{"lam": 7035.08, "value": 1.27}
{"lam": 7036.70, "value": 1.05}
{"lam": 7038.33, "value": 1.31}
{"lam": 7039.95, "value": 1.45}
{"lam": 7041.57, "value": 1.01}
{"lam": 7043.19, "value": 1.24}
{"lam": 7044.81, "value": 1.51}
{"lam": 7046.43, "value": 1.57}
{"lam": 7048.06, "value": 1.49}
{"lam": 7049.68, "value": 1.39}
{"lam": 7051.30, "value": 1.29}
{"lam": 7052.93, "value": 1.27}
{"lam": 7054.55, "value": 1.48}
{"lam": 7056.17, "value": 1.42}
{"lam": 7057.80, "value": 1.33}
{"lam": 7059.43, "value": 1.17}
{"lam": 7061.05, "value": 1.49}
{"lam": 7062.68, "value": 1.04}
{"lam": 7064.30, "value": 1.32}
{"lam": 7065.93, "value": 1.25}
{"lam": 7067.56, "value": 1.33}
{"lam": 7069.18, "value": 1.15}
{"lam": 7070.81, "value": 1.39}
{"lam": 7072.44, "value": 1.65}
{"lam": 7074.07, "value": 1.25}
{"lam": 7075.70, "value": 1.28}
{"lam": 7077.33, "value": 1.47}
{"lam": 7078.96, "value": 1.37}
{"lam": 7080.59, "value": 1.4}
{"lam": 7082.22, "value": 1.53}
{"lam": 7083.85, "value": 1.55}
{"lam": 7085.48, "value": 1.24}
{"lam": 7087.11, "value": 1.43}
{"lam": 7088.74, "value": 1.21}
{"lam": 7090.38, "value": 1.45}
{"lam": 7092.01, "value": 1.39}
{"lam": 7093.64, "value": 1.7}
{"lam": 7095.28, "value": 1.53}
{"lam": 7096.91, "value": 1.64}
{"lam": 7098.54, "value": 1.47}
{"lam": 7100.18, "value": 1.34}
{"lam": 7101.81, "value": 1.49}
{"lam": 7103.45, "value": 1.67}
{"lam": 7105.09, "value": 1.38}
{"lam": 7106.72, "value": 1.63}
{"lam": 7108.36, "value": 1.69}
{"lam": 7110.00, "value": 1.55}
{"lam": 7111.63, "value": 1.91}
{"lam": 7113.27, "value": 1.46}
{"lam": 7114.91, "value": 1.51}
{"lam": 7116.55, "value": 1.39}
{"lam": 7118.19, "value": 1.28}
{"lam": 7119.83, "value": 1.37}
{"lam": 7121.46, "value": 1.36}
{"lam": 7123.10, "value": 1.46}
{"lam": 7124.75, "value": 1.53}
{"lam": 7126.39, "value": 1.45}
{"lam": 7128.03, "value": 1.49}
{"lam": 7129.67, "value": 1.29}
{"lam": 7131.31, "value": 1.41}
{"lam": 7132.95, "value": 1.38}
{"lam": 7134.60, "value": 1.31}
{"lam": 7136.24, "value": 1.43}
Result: 5.4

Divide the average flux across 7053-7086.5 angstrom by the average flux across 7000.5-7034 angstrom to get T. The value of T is 1.02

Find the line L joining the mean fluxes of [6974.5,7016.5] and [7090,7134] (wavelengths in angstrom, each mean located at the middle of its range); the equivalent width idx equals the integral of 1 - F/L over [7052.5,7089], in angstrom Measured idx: 2.35 angstrom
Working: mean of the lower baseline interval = 1.36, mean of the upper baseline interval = 1.49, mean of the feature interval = 1.35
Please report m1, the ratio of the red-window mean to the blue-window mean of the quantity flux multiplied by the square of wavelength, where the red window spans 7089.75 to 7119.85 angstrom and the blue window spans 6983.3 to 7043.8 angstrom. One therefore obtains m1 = 1.2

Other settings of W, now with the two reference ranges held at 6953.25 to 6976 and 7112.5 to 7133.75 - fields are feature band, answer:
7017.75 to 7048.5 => 2.7 angstrom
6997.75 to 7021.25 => 0.8 angstrom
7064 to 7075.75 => 0.6 angstrom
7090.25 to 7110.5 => -1.8 angstrom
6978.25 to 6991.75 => 0.9 angstrom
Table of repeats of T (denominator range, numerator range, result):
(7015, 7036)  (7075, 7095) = 1.14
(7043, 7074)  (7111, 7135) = 1.06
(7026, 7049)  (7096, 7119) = 1.18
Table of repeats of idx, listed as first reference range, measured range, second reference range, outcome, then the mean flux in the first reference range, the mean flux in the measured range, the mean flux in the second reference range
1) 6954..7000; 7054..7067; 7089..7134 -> 1.1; 1.35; 1.31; 1.48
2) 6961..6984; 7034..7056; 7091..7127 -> 1.7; 1.38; 1.34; 1.51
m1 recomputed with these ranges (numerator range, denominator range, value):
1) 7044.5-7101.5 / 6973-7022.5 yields 1.07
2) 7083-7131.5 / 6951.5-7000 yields 1.13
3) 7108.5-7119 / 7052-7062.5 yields 1.16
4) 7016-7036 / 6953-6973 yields 0.91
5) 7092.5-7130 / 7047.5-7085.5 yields 1.12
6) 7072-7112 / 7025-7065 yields 1.15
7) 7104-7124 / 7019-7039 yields 1.24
